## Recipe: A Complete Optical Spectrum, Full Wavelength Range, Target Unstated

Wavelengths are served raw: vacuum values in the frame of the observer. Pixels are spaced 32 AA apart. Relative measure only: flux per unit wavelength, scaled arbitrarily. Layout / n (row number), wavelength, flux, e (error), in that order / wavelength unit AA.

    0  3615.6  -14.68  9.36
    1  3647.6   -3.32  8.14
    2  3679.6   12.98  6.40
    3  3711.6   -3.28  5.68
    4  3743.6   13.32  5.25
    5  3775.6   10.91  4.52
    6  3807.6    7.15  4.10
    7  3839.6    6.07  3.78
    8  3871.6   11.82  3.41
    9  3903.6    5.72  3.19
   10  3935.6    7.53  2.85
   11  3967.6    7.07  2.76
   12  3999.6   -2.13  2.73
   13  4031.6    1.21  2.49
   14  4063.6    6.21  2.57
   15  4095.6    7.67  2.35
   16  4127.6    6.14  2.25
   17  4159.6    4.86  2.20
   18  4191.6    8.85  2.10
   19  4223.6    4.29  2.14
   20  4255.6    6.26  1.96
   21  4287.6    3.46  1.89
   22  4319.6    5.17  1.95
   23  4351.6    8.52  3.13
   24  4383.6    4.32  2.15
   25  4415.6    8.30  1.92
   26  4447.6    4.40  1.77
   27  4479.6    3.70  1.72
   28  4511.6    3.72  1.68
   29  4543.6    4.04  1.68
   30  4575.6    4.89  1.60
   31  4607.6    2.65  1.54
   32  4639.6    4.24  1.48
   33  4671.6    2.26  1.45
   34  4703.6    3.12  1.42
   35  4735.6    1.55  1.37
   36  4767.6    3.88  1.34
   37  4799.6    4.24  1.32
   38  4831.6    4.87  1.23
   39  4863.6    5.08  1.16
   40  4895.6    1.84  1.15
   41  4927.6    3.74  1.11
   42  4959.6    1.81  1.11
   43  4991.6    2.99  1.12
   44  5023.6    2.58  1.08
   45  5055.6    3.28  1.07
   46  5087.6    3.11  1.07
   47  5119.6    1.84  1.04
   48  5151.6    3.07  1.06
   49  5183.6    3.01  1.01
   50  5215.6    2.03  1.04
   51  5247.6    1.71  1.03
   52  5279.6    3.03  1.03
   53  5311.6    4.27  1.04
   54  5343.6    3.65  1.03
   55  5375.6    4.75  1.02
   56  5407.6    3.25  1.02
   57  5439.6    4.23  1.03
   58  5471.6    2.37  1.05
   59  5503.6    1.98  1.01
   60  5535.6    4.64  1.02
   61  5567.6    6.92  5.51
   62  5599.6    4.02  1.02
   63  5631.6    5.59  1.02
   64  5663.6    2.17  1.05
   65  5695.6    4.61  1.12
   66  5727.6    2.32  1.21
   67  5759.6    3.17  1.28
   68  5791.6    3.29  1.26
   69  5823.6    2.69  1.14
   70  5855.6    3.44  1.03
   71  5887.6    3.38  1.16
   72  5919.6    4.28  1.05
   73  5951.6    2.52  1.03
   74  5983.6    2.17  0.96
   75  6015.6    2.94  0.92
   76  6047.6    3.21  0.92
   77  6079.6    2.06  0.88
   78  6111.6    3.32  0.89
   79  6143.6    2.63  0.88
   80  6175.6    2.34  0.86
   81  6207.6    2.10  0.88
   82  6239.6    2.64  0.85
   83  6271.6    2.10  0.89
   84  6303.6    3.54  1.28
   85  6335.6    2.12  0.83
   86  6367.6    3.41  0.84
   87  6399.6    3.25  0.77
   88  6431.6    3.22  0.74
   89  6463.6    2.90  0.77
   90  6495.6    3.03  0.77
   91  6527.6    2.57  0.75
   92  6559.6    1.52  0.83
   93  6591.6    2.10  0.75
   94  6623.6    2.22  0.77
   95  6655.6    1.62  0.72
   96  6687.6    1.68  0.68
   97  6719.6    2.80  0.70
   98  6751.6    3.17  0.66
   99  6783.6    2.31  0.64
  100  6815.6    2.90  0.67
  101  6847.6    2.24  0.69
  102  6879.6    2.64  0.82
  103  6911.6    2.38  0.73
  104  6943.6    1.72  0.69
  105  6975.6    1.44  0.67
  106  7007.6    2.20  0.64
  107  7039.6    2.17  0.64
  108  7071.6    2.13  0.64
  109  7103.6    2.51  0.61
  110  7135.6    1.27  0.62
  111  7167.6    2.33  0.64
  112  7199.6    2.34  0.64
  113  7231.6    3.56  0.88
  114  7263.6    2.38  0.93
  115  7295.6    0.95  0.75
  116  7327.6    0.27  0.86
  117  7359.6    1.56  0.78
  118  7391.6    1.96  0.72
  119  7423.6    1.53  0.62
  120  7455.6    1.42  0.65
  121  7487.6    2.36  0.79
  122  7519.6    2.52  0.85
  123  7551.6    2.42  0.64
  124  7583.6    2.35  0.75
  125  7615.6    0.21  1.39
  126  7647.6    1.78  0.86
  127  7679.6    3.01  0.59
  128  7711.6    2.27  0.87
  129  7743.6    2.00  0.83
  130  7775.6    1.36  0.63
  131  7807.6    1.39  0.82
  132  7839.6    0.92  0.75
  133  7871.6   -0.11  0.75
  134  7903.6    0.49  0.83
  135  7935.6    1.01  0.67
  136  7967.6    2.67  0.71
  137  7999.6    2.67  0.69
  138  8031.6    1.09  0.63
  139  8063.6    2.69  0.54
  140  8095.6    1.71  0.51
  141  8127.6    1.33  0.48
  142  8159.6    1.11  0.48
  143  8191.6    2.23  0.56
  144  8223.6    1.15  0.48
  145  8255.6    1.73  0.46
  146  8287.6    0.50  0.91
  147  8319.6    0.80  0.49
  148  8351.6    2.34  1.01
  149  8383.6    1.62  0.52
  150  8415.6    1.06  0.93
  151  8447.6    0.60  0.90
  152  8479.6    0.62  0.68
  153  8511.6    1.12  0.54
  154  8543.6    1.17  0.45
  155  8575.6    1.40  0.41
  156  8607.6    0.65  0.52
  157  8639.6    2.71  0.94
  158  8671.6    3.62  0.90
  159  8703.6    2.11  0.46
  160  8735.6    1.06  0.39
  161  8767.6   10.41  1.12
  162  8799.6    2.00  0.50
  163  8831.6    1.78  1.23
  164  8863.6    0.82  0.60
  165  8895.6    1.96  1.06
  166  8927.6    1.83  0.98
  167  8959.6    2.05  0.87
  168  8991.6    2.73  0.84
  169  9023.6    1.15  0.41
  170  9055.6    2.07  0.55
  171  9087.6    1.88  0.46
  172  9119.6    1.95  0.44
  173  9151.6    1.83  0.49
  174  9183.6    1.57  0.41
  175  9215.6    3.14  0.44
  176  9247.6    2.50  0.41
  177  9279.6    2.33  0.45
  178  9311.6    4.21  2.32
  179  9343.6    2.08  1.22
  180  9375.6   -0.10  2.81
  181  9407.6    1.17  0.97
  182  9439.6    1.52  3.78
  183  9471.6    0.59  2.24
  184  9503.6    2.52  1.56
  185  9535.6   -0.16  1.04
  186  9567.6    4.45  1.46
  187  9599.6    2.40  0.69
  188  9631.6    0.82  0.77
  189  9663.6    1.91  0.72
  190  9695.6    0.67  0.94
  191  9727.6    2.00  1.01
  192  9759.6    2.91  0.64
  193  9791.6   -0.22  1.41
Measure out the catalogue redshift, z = 1.35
